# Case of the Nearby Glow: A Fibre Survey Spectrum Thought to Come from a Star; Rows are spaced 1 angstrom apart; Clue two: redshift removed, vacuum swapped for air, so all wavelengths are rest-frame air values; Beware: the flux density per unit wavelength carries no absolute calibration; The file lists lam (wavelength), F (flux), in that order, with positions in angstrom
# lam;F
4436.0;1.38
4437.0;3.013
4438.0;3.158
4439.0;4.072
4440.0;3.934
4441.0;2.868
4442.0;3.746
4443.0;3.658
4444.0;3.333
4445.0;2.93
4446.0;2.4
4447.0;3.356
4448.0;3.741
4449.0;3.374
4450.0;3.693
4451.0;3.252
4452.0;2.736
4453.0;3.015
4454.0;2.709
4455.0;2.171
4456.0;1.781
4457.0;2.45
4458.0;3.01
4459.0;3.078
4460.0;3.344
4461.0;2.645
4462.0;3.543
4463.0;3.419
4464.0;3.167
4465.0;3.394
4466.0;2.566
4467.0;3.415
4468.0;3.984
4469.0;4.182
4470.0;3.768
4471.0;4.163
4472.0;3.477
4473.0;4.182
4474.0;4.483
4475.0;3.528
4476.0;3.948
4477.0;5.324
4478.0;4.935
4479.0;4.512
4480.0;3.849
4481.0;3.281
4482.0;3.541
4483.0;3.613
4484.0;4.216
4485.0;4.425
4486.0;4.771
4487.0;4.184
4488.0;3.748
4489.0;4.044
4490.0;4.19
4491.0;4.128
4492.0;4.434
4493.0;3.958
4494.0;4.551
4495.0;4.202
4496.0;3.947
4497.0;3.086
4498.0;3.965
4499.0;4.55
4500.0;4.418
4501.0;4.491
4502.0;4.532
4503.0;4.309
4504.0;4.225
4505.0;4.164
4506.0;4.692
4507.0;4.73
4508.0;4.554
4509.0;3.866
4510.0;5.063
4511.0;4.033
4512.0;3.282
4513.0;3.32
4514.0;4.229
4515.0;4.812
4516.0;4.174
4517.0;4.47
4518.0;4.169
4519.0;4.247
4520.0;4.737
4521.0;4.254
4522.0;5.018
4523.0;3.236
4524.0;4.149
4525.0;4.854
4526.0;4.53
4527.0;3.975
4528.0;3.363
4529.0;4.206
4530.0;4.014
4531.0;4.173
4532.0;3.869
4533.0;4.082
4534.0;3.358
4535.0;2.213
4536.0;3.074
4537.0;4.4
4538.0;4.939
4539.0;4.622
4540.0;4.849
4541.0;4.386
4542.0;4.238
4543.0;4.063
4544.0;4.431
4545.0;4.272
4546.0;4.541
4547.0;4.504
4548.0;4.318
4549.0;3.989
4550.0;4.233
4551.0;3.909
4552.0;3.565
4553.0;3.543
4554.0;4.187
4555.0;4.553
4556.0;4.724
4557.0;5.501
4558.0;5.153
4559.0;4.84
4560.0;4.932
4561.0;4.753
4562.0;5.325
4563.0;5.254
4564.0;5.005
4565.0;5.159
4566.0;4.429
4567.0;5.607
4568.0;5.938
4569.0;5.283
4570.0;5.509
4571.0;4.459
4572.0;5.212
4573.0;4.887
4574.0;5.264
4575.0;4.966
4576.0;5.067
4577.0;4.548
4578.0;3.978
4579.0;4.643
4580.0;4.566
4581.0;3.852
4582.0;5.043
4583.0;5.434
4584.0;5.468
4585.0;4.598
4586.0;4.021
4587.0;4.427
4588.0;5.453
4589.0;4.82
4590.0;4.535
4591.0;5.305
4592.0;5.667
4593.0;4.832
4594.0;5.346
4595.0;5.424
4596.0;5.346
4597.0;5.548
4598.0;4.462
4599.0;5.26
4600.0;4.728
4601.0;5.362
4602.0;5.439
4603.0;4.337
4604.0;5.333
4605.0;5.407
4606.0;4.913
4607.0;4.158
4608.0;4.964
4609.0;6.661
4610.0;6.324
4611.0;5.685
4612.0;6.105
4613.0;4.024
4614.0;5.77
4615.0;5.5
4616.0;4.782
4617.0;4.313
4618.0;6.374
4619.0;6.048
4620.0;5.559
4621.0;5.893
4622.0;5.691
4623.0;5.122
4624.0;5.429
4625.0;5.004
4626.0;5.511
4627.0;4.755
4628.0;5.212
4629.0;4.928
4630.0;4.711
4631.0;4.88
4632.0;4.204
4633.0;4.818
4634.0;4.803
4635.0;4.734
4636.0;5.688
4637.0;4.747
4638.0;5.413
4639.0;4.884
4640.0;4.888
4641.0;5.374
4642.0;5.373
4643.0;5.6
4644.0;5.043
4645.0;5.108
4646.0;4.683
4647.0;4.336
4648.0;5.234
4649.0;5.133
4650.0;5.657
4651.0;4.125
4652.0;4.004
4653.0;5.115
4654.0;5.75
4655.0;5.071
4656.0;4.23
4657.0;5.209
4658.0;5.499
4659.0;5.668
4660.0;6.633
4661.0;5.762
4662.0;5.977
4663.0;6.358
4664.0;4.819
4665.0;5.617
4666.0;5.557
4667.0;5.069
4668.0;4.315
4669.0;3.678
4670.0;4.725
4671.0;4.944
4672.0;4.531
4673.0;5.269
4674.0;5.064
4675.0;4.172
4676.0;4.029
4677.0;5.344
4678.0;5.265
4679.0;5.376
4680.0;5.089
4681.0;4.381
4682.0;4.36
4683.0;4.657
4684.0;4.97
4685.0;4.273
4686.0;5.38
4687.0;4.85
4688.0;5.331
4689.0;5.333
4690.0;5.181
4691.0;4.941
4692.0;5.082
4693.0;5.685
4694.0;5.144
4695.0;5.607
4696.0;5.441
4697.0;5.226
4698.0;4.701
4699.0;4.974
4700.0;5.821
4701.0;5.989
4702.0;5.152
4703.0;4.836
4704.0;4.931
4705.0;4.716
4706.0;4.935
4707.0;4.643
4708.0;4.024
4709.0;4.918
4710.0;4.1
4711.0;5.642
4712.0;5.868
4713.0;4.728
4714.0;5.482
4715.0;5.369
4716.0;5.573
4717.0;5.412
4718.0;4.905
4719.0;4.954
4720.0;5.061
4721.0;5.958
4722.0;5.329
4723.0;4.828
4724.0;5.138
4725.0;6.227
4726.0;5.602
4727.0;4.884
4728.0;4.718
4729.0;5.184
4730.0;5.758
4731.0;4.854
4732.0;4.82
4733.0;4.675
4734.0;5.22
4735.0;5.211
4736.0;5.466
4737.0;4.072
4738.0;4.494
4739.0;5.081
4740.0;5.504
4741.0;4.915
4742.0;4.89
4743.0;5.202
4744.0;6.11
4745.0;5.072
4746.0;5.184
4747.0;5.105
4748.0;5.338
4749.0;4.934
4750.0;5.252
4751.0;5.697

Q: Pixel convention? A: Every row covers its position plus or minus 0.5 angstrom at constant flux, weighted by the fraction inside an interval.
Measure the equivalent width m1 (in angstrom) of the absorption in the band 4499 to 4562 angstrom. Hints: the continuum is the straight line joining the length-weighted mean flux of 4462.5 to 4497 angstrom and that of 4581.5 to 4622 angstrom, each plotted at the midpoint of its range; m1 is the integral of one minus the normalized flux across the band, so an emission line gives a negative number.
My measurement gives 3.00 angstrom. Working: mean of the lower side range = 3.97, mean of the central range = 4.27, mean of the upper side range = 5.22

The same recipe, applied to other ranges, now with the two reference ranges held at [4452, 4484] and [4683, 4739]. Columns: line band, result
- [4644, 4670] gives -2.1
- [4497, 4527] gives -3.9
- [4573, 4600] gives -3.9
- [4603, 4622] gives -4.0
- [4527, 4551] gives -0.7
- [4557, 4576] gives -4.4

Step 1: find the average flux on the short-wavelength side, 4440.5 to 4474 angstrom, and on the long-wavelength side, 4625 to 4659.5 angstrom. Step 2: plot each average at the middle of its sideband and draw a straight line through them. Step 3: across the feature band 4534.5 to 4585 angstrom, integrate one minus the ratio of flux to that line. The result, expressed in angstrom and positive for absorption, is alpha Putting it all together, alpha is -4.8 angstrom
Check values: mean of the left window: 3.25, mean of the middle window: 4.63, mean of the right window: 5.01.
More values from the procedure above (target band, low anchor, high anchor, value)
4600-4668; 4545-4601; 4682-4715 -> -3.7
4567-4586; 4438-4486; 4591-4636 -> -0.5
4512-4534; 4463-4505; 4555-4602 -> 1.4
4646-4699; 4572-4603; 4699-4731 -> 0.4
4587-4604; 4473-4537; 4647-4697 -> -1.7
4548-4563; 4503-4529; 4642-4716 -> -0.3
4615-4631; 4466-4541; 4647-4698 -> -1.6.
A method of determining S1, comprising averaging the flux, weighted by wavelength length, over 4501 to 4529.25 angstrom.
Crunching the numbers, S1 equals 4.26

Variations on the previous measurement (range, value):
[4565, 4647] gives 5.1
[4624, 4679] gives 5.05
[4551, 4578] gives 4.87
